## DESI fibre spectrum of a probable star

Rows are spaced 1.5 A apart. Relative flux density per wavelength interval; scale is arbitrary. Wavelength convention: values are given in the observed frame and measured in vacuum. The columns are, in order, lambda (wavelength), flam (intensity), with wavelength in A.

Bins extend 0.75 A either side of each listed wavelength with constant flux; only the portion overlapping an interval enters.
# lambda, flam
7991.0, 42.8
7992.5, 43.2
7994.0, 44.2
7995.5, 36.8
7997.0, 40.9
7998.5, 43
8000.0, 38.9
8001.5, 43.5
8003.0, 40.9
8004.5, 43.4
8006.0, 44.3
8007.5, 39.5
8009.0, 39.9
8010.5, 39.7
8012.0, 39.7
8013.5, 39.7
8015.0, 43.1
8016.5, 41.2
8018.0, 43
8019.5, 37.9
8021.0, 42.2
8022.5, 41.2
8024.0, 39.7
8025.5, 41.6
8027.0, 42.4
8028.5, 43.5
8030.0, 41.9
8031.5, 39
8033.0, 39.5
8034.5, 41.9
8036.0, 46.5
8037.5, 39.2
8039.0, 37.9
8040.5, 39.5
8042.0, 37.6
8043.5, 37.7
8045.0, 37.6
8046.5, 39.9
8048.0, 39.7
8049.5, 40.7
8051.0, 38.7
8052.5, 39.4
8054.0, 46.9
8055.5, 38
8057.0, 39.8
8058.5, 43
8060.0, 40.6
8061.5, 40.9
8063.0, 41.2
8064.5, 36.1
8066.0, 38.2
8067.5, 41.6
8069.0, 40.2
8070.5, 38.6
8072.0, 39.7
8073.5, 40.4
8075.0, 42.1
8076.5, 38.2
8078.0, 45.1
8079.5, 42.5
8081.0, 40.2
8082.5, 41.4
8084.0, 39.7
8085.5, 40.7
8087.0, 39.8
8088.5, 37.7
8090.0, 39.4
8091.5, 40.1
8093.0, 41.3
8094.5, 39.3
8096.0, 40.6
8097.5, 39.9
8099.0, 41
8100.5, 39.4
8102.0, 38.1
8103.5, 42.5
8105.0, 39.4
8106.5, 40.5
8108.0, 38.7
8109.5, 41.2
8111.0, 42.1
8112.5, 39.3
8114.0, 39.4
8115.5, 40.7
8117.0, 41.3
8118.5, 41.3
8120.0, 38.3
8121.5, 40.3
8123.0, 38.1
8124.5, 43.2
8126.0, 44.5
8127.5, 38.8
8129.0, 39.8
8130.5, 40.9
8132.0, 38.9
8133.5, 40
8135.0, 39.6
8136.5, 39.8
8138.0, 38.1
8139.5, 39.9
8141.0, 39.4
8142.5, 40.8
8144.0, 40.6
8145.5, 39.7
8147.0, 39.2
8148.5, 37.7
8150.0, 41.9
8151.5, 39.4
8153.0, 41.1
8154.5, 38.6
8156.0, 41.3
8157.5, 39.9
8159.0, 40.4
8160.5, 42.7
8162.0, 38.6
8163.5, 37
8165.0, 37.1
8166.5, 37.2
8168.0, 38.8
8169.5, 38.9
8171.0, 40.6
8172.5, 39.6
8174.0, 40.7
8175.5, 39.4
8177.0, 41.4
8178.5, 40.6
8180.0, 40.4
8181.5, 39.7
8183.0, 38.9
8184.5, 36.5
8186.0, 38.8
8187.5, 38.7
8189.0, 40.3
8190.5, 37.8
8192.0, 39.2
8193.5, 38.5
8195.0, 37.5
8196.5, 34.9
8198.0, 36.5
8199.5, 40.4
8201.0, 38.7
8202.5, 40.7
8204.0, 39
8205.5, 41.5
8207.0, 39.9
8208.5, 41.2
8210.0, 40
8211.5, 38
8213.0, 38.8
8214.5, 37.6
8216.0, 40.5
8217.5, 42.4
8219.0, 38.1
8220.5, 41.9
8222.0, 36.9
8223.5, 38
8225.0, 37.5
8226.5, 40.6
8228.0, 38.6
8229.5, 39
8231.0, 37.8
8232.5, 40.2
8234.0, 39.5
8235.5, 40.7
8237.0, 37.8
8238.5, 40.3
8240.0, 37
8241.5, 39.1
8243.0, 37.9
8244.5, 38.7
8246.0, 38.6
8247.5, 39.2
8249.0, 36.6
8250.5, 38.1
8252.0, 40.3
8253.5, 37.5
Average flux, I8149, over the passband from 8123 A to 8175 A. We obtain 39.8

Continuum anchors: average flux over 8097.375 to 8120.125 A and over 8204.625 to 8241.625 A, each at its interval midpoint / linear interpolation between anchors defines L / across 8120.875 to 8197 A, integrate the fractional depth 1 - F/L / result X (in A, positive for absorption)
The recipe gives 0.59 A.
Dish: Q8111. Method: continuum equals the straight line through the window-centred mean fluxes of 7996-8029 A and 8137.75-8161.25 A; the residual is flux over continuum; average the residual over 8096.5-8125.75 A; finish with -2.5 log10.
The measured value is 0.00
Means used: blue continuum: 41.3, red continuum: 40.1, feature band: 40.3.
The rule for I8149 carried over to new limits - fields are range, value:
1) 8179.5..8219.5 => 39.1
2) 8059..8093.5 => 40.3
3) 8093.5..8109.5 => 40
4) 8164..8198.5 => 38.8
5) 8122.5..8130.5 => 41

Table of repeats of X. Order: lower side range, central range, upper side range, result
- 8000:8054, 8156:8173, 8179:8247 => 0.1 A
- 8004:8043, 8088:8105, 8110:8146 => 0.2 A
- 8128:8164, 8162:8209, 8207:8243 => 0.6 A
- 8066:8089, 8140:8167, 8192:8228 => 0.0 A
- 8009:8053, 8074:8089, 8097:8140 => -0.2 A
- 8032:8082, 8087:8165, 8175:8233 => -0.5 A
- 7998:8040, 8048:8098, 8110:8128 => 0.7 A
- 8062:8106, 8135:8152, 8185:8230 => 0.0 A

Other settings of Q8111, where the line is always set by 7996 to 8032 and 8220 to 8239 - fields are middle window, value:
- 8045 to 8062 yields 0.01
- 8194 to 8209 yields 0.01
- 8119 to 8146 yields 0.00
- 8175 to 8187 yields 0.00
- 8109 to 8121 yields -0.01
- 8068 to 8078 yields 0.01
